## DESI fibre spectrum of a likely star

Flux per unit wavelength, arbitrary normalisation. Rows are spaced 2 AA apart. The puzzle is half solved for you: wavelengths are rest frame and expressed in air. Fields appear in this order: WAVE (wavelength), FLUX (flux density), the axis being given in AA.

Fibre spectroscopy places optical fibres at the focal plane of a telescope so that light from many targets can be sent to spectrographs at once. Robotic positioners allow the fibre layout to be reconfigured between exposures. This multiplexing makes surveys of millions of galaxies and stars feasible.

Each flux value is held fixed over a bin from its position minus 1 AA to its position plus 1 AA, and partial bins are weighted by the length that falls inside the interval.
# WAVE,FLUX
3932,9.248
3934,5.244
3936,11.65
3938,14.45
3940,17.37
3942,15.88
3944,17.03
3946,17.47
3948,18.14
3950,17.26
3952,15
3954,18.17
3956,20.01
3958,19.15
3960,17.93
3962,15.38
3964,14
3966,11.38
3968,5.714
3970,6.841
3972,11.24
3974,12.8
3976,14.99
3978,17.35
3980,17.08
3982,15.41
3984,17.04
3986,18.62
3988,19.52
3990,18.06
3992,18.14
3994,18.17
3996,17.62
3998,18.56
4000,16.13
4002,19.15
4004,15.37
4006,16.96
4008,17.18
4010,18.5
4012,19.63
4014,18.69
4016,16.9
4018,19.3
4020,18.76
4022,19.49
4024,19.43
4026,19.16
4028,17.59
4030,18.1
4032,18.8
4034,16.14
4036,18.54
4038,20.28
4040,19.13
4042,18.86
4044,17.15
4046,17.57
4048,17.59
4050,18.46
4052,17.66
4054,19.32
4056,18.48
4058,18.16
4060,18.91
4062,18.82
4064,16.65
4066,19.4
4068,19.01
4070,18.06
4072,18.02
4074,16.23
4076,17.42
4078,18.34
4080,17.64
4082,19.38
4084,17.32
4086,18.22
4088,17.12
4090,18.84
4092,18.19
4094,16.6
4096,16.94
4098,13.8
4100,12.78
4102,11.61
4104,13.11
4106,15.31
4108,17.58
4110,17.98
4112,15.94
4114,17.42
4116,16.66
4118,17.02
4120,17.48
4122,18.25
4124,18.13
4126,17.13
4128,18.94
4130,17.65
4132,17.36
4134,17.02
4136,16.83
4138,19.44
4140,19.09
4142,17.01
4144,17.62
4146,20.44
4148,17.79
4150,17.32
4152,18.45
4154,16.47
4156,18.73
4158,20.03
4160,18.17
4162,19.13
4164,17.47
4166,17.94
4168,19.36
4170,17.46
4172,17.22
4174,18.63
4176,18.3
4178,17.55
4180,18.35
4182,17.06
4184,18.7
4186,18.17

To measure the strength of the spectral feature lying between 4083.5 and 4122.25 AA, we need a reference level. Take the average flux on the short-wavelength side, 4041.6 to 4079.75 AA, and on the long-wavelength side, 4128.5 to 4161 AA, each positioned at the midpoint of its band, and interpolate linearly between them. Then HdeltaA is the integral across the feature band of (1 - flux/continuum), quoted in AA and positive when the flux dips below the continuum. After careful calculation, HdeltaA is 3.7 AA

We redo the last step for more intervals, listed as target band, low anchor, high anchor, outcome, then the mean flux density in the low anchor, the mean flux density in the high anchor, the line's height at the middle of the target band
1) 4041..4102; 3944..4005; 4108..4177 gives -1.6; 16.1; 17.9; 17.1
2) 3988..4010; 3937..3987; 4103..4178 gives -2.4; 15.4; 17.7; 15.9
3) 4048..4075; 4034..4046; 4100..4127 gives -0.6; 18.5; 16.3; 17.8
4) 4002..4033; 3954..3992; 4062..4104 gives -4.4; 15.3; 17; 16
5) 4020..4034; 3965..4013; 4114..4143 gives -1.9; 15.9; 17.7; 16.4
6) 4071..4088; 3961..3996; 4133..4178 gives -1.0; 14.9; 18.2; 16.8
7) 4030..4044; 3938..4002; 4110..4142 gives -1.5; 16.1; 17.6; 16.7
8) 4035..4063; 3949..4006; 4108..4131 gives -2.9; 15.9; 17.5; 16.7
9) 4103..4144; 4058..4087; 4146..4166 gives 2.1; 18.1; 18.3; 18.2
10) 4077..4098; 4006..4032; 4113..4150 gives 0.5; 18.5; 17.8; 18.1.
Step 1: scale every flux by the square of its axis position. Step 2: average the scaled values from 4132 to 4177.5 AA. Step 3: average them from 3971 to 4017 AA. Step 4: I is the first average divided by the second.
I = 1.1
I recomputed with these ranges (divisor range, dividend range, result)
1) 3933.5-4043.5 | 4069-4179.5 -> 1.12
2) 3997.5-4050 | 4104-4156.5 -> 1.02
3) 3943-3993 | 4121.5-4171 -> 1.26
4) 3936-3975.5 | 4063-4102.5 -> 1.22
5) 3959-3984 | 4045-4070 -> 1.42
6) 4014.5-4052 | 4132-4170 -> 1.05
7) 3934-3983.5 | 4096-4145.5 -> 1.22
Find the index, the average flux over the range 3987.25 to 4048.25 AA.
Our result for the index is 18.2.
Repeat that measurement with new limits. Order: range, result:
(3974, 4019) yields 17.5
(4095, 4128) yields 16.2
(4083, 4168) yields 17.3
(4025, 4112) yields 17.5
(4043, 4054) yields 17.8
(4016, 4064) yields 18.4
